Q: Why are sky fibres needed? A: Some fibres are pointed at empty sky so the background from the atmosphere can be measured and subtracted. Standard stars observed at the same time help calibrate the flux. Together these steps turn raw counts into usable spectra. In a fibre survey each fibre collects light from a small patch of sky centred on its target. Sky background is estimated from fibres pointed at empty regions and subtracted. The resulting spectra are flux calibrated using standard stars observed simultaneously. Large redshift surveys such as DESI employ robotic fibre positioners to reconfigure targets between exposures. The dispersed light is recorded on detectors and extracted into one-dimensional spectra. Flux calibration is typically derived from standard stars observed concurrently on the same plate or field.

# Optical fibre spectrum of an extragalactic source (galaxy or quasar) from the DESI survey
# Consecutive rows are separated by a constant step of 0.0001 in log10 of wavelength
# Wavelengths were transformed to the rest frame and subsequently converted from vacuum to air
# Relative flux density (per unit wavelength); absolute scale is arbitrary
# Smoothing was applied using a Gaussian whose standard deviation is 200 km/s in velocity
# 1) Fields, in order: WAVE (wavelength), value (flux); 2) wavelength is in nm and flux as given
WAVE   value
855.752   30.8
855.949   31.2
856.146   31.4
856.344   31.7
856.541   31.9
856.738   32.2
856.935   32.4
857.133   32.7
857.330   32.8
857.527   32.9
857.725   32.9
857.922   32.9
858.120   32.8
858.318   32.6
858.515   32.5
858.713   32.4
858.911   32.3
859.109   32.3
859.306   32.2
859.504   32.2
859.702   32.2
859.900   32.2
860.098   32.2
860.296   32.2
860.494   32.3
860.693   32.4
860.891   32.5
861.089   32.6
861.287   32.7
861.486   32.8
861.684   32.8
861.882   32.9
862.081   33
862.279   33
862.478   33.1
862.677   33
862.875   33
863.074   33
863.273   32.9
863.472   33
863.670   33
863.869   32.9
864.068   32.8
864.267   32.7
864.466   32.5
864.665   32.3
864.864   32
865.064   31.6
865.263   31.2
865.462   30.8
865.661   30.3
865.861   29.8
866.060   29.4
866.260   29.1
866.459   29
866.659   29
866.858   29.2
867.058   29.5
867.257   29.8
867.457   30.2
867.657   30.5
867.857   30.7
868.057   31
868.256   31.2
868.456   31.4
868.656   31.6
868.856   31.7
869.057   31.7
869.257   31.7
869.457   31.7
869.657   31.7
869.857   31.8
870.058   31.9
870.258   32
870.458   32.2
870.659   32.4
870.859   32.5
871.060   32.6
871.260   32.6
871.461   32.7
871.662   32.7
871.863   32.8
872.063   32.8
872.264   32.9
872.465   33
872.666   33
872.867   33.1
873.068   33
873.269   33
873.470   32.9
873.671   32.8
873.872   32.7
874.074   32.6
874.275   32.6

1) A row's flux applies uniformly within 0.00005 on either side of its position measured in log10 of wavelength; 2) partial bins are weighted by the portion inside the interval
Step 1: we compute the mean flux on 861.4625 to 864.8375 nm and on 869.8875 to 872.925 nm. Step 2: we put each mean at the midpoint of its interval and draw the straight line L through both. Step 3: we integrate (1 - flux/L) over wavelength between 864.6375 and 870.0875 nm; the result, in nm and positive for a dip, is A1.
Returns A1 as 0.33 nm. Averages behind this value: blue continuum 32.9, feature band 30.7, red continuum 32.6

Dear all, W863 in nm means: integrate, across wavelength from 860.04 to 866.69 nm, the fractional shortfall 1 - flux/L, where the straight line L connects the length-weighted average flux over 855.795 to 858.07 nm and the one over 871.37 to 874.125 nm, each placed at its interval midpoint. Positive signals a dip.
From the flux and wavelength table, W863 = 0.096 nm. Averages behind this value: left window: 32.2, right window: 32.9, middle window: 32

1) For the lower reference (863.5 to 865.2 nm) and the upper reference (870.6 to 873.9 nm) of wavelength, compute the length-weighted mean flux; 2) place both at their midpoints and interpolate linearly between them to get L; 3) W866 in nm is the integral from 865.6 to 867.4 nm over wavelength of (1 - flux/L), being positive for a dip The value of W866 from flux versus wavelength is 0.17 nm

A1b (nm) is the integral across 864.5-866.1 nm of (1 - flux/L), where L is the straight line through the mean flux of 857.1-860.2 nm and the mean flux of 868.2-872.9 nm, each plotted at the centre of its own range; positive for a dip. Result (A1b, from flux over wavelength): 0.06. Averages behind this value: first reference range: 32.5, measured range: 31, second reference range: 32.2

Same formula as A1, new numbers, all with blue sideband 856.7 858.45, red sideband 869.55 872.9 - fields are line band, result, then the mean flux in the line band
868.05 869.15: 0.04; 31.5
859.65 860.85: 0.01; 32.3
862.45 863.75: -0.01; 33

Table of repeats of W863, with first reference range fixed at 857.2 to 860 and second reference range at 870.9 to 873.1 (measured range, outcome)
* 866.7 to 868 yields 0.11 nm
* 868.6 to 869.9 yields 0.04 nm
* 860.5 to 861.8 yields 0.00 nm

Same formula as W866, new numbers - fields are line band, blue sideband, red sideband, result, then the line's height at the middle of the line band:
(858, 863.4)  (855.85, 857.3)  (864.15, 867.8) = -0.22 nm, 31.3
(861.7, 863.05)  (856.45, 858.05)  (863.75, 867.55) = -0.07 nm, 31.5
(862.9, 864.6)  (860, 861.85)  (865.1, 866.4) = -0.09 nm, 31.1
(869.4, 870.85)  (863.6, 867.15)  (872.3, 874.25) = 0.00 nm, 32.1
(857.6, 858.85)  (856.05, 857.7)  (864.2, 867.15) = -0.03 nm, 32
